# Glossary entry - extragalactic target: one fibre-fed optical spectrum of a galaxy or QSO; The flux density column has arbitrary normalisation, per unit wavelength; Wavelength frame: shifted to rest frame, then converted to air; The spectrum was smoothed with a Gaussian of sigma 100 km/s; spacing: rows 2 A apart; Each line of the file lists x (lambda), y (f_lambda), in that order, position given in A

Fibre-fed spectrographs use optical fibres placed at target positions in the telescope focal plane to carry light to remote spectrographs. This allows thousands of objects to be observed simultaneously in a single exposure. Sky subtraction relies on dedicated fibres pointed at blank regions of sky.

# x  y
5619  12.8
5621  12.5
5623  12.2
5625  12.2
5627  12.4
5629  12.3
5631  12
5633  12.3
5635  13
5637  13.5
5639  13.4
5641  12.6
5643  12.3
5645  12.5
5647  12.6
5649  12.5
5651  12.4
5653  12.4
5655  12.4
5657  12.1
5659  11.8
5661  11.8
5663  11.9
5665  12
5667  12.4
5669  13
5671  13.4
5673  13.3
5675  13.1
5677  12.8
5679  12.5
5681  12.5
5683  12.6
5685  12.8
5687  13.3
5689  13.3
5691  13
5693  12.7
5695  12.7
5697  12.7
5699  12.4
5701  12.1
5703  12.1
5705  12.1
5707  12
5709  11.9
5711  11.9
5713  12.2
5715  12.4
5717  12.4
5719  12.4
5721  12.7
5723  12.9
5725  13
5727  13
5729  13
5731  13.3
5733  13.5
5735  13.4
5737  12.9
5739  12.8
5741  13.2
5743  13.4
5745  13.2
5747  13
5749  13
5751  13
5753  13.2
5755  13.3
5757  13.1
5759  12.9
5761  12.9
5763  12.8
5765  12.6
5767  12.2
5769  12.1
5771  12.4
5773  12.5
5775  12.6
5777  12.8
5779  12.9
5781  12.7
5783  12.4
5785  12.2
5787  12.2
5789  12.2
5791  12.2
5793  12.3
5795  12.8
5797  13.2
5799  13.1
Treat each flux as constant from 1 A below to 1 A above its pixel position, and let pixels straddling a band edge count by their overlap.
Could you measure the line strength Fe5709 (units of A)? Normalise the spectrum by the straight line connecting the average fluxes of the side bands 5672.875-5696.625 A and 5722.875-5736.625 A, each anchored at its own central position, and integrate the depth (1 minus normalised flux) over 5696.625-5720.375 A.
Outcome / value 1.48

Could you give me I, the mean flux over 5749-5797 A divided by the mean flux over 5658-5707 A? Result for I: 1.00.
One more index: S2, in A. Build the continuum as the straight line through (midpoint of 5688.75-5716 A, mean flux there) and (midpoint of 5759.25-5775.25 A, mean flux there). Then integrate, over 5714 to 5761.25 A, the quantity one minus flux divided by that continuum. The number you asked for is -2.1 A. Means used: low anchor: 12.4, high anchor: 12.5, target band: 13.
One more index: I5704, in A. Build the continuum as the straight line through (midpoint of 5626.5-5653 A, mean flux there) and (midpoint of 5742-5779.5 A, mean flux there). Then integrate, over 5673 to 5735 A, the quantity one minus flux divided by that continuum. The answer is 0.3 A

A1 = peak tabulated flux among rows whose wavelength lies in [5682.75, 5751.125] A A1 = 13.5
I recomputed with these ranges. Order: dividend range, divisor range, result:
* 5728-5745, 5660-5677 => 1.04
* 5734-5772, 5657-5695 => 1.02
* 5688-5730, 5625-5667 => 1.01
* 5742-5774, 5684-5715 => 1.03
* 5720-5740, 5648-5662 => 1.07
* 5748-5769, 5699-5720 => 1.06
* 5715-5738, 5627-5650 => 1.02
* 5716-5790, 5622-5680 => 1.02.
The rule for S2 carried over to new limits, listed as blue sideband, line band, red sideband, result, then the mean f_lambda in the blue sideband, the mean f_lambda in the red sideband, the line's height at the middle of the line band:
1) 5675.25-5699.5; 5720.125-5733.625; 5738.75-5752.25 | 0.0 A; 12.8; 13.1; 13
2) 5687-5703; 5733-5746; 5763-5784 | -0.6 A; 12.7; 12.5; 12.6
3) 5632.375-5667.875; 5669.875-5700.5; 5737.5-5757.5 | -0.4 A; 12.4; 13.1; 12.7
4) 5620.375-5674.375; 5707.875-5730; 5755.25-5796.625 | 0.0 A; 12.5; 12.6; 12.5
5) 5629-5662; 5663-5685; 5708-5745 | -0.2 A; 12.5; 12.8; 12.6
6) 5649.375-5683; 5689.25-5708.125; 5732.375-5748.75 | 0.5 A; 12.5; 13.2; 12.8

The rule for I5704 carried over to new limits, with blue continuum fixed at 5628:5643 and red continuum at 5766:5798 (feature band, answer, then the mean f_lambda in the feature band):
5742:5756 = -0.70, 13.2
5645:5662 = 0.55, 12.3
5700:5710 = 0.44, 12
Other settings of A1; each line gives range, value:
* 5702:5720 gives 12.4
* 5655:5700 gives 13.4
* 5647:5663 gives 12.6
